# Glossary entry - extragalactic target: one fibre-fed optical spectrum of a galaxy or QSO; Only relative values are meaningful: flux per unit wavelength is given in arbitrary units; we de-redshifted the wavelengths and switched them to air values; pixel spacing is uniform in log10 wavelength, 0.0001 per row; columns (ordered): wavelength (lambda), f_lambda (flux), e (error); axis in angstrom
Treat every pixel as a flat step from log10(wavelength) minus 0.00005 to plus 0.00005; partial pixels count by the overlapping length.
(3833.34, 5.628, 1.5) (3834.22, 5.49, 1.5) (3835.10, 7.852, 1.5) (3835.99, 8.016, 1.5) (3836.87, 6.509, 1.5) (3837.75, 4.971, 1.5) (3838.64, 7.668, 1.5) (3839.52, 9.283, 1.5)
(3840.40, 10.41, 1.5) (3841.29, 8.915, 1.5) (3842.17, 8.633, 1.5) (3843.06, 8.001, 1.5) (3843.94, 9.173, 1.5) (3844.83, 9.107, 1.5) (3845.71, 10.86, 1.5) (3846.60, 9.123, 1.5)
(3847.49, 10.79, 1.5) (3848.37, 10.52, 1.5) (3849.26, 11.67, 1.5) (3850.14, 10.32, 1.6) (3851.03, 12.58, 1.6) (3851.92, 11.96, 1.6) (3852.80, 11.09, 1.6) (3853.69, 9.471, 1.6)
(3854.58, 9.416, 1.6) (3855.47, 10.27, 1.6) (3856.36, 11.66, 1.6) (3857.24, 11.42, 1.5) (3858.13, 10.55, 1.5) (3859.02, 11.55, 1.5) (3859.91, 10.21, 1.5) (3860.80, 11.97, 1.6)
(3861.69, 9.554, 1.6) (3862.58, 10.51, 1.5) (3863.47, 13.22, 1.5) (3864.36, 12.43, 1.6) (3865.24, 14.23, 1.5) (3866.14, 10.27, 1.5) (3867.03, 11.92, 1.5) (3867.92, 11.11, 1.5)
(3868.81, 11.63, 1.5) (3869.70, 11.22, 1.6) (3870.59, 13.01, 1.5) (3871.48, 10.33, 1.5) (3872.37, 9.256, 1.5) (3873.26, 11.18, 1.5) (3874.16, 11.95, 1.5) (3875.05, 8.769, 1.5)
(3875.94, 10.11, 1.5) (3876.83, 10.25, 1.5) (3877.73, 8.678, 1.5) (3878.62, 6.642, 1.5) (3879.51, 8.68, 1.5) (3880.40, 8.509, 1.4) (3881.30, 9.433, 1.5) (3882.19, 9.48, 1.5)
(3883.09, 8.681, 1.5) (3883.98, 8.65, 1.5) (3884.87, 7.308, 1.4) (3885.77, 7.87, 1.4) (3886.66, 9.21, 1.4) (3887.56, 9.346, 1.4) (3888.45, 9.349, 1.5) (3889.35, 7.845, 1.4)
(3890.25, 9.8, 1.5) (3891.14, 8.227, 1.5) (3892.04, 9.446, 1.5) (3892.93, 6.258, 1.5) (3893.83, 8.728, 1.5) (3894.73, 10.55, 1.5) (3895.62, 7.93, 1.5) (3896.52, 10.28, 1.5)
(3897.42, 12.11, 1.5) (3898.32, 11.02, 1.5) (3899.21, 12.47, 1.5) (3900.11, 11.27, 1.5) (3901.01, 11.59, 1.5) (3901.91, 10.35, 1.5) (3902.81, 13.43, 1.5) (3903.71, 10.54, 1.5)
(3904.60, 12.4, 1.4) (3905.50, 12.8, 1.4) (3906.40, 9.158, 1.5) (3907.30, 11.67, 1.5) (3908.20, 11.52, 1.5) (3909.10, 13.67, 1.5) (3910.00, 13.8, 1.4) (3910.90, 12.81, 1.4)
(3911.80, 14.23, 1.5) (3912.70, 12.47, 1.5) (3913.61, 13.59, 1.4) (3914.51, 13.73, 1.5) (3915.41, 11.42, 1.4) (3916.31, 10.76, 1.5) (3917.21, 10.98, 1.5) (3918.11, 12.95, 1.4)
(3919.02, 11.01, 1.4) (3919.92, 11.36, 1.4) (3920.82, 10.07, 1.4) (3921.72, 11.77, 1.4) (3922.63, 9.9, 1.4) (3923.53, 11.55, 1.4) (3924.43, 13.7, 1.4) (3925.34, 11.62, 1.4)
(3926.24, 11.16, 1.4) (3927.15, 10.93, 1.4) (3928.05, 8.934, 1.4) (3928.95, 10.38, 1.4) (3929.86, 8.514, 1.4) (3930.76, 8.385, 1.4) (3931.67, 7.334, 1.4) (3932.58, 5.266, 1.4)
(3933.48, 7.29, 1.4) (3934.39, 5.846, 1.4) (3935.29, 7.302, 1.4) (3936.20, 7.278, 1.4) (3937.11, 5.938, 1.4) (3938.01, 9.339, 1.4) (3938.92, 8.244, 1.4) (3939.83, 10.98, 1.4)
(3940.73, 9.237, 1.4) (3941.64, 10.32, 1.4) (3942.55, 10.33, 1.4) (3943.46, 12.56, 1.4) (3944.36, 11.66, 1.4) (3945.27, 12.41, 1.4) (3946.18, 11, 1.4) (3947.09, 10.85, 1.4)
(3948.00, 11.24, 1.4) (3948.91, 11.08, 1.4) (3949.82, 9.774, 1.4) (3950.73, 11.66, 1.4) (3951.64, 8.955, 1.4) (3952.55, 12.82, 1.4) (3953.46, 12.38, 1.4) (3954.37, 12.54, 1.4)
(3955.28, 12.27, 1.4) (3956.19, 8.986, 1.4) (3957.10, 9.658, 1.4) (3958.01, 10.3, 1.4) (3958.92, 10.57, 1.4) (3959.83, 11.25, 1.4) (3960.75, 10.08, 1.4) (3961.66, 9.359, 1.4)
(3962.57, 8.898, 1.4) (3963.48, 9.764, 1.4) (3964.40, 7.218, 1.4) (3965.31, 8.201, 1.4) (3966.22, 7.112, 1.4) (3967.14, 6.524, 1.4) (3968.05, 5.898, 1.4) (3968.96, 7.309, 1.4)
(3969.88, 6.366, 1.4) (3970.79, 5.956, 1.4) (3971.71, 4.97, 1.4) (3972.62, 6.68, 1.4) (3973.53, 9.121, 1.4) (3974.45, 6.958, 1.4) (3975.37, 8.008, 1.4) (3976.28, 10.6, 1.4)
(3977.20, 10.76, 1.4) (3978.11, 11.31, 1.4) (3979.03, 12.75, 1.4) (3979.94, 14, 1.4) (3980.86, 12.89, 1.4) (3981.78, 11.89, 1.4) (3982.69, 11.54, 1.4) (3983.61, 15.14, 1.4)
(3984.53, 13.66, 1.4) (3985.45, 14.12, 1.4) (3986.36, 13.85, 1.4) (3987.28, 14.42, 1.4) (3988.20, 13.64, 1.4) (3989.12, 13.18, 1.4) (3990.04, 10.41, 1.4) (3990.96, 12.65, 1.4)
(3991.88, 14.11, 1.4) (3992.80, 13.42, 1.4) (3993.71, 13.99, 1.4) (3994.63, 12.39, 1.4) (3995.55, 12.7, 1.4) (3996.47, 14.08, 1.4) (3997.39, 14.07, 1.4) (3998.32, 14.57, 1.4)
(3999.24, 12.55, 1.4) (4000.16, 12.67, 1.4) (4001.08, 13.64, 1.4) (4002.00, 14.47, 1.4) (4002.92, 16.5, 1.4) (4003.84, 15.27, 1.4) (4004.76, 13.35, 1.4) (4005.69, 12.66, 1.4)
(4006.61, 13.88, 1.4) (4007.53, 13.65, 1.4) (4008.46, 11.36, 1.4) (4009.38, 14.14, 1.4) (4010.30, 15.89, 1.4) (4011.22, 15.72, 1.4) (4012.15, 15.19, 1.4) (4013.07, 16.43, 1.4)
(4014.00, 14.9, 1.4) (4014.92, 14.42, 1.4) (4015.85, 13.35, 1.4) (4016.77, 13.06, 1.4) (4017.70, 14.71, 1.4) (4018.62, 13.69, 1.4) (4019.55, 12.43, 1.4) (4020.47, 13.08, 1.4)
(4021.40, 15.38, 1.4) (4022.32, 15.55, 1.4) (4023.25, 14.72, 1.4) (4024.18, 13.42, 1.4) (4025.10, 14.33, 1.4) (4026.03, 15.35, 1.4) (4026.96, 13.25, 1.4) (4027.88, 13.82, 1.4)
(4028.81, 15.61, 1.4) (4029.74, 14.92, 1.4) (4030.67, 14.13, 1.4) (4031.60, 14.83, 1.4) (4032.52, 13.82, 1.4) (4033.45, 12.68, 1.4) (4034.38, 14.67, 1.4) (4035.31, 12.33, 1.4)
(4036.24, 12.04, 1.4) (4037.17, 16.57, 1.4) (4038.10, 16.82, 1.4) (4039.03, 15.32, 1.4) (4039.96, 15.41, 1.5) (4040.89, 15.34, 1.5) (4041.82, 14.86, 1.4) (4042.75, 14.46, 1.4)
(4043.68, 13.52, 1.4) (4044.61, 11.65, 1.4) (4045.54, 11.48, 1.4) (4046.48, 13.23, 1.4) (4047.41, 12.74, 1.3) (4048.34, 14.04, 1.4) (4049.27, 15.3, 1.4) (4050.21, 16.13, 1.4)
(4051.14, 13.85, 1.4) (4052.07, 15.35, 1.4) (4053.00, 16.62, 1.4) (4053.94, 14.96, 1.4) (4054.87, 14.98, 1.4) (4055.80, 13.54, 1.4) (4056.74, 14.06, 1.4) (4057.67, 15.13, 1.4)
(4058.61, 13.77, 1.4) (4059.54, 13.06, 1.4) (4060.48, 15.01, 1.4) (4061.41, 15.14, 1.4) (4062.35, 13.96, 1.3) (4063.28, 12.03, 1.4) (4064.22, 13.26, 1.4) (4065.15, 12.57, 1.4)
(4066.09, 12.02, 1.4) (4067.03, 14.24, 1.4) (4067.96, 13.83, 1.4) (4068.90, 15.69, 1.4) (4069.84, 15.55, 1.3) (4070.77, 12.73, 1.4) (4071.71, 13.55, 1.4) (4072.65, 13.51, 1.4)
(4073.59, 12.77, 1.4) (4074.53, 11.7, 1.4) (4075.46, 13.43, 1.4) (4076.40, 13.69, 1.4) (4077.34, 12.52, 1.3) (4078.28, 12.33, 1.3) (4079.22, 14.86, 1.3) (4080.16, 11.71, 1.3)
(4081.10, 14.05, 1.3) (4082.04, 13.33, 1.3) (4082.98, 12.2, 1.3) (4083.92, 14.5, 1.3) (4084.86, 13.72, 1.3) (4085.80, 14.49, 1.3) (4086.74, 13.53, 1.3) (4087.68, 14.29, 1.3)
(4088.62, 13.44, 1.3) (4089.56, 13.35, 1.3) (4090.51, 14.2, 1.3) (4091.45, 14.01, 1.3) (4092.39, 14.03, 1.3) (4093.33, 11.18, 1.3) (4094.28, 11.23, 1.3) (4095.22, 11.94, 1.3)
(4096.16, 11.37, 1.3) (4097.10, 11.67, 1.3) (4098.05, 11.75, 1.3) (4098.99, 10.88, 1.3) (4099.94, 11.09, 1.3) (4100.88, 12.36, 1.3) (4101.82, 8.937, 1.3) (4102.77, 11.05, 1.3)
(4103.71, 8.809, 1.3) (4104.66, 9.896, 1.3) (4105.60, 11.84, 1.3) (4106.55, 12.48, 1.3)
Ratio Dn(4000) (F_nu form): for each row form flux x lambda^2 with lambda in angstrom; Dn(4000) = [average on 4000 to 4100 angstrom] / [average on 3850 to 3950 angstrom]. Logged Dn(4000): 1.4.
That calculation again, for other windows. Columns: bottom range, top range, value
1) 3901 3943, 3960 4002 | 1.07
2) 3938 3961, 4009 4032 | 1.39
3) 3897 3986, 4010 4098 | 1.41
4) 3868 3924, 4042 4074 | 1.43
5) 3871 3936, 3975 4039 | 1.42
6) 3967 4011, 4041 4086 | 1.19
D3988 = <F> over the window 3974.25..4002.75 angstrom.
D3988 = 12.8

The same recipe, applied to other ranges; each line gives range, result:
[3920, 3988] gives 10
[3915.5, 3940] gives 9.59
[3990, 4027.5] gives 14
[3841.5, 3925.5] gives 10.7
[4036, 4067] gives 14.2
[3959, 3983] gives 9.07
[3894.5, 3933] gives 11.2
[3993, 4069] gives 14.1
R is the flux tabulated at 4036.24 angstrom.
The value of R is 12.04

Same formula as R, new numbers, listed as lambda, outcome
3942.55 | 10.33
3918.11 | 12.95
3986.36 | 13.85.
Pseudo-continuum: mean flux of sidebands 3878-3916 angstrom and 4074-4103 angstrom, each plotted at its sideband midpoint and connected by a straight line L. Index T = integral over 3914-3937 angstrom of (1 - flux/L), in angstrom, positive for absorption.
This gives 1.8 angstrom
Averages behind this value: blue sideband 10.4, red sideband 12.7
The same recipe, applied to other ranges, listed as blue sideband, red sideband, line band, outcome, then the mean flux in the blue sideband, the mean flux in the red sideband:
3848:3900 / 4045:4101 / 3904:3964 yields 2.9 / 10.2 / 13.4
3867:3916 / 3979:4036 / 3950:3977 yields 7.6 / 10.5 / 13.9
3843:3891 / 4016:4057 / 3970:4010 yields 2.6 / 10.2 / 14.3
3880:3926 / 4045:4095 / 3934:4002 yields 6.9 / 10.8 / 13.7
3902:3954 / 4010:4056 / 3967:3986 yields 3.9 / 10.7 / 14.4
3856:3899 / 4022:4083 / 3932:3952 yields 3.6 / 10.1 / 14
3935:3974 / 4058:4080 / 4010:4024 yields -3.5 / 9.41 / 13.5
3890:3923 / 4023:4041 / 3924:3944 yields 4.7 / 11.3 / 14.4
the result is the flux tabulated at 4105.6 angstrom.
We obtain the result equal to 11.84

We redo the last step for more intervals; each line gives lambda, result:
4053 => 16.62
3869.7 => 11.22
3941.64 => 10.32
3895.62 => 7.93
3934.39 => 5.846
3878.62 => 6.642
